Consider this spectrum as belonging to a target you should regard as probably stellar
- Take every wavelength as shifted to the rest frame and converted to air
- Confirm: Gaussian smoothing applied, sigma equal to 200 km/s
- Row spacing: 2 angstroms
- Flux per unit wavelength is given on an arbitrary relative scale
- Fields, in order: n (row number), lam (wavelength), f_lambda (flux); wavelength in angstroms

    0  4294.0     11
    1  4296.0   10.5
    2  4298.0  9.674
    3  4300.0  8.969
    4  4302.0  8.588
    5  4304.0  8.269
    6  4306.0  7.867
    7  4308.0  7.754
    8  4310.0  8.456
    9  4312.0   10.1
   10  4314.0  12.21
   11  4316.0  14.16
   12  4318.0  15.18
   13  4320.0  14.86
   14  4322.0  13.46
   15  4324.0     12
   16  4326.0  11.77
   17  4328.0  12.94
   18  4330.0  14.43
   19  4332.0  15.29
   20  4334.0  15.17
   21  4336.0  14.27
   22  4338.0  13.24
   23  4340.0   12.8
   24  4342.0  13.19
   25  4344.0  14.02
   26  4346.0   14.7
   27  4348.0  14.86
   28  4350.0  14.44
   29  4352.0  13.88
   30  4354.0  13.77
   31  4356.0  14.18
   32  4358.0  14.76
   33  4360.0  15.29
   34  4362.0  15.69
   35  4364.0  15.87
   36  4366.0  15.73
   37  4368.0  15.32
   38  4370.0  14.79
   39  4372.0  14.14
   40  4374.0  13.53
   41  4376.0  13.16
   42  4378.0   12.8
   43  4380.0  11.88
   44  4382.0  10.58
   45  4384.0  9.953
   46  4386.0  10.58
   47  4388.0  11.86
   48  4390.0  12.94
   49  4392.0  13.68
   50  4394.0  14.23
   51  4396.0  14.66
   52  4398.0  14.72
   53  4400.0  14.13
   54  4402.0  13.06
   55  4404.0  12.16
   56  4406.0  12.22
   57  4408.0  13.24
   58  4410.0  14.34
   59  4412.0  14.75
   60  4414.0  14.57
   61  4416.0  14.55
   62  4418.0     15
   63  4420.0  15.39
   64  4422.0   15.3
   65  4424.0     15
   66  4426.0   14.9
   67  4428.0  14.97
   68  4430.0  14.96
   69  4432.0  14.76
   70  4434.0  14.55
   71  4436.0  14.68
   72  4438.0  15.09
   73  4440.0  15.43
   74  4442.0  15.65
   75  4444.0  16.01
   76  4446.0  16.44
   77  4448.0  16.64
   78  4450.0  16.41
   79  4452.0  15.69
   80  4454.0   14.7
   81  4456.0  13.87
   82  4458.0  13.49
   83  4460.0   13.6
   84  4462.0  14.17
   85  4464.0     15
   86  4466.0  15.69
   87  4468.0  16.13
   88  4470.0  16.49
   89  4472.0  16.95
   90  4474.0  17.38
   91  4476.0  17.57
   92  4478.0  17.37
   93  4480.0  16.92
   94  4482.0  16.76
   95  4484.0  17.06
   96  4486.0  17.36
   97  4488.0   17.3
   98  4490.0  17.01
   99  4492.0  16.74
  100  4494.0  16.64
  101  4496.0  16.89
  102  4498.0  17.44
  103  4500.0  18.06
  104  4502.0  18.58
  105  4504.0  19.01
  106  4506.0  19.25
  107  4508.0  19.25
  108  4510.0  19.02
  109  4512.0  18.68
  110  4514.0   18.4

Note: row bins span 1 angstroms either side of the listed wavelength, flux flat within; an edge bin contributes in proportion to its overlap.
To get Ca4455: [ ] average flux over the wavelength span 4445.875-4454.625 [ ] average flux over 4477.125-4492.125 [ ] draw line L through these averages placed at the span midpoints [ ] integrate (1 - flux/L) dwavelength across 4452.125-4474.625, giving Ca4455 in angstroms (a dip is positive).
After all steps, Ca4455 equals 1.7 angstroms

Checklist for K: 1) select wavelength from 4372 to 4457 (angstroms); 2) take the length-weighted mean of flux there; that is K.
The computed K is 14.1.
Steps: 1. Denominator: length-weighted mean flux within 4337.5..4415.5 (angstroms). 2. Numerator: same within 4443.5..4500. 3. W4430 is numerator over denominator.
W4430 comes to 1.19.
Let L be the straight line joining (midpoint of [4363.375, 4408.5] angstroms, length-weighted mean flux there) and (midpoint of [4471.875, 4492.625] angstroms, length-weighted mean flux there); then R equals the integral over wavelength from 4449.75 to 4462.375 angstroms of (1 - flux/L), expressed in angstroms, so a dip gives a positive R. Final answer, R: 1.3 angstroms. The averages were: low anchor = 13.2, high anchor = 17.1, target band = 14.5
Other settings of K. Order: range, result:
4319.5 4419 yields 13.7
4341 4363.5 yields 14.5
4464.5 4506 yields 17.2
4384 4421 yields 13.6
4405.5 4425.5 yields 14.5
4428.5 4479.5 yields 15.6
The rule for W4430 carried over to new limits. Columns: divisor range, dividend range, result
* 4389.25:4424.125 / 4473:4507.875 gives 1.24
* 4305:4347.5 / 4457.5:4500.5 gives 1.29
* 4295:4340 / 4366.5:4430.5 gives 1.16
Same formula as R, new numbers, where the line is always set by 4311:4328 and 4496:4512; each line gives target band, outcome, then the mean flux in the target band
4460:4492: 2.2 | 16.5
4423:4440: 1.5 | 14.9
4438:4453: 0.7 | 16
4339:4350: -0.2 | 14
